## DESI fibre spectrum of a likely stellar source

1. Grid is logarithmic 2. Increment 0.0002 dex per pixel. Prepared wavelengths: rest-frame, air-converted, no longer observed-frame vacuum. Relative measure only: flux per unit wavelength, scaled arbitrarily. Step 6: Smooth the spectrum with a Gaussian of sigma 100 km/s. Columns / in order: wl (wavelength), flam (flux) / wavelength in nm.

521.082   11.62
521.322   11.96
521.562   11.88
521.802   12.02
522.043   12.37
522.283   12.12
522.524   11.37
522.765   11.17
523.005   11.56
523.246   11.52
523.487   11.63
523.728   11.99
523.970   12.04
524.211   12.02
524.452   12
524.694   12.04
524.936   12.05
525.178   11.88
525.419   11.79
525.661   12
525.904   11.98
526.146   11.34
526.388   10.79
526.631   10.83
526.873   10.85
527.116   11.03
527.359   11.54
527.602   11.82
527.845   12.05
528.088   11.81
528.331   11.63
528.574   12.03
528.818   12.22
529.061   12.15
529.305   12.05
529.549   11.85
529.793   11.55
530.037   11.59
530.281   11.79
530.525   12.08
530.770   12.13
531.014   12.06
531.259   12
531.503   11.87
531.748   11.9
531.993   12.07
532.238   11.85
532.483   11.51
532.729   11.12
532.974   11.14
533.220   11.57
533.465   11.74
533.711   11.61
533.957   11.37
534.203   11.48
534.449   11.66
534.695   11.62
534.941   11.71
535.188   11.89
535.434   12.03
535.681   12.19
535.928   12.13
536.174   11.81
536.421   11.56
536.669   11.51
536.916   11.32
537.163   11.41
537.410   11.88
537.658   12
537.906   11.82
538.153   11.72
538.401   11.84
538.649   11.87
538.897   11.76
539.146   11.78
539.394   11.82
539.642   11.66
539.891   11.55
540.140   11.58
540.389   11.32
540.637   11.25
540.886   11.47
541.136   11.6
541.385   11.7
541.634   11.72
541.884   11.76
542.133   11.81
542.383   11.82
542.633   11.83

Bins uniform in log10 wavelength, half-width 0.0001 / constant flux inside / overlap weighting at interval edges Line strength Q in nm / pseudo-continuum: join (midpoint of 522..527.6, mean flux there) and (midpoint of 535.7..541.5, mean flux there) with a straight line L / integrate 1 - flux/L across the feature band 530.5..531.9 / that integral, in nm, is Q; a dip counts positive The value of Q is -0.04 nm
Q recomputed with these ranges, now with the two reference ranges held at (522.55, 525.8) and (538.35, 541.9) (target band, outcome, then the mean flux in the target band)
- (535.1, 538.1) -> -0.03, 11.8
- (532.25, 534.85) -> 0.05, 11.5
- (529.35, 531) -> -0.02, 11.9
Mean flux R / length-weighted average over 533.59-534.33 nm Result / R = 11.5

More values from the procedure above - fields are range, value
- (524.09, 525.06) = 12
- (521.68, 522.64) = 12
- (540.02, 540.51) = 11.4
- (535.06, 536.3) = 12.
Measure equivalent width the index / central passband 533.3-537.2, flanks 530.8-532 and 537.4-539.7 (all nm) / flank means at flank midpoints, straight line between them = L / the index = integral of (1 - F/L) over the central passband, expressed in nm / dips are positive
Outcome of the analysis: 0.07 nm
